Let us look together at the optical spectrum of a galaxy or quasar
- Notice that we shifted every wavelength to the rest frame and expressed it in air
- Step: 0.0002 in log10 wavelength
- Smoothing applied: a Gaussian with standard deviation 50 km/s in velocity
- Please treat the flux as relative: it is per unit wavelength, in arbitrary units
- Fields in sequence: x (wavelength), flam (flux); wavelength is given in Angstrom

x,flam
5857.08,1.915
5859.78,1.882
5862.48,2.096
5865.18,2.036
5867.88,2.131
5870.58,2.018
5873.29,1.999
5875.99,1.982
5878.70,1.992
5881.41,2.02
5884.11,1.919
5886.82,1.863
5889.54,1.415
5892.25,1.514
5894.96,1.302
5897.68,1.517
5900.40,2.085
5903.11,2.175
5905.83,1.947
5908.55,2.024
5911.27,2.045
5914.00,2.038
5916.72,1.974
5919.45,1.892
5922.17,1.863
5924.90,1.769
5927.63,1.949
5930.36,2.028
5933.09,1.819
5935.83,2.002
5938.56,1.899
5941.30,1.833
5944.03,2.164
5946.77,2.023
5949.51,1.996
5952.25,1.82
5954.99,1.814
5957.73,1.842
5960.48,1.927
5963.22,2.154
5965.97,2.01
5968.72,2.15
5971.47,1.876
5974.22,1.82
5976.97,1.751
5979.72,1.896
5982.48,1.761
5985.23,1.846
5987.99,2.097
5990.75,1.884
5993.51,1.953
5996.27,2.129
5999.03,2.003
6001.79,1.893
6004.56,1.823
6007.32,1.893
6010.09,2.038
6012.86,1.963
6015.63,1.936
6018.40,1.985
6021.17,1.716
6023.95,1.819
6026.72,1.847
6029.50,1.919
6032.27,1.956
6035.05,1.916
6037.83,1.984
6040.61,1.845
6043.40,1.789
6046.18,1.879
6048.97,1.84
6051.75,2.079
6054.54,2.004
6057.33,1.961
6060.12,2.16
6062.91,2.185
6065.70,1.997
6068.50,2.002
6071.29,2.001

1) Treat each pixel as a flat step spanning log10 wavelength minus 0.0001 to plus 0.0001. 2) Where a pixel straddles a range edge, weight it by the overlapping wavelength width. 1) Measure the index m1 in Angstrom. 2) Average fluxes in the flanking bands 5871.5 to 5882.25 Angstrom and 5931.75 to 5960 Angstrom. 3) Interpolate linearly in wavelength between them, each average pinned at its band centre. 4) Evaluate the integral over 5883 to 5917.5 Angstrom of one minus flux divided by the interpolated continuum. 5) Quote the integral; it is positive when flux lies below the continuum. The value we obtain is 2.5 Angstrom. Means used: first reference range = 2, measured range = 1.83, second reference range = 1.92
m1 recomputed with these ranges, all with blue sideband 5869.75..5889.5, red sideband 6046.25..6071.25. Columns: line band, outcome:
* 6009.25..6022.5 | 0.49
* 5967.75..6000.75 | 0.92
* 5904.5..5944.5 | 0.18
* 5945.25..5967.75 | 0.18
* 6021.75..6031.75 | 0.73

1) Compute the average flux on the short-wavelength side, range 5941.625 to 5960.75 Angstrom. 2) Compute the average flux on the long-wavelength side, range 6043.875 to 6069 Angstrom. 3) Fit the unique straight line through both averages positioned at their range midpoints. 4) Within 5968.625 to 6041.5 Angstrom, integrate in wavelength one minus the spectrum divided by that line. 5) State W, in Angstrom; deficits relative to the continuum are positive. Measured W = 2.21 Angstrom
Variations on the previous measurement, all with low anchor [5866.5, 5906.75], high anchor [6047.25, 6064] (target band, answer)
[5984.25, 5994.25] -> 0.08 Angstrom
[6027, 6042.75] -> 0.77 Angstrom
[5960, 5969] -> -0.58 Angstrom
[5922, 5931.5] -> -0.02 Angstrom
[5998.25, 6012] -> 0.36 Angstrom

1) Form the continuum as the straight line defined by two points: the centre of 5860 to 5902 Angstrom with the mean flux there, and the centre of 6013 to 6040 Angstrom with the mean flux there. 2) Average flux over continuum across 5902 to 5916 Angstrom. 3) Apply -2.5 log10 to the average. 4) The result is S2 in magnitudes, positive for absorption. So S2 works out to -0.095 mag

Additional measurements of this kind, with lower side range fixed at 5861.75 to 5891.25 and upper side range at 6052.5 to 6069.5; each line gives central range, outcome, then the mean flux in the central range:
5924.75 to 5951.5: 0.01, 1.95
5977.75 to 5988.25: 0.08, 1.87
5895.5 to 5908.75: 0.03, 1.9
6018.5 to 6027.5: 0.12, 1.82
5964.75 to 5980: 0.05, 1.92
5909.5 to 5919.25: -0.02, 2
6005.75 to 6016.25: 0.04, 1.96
